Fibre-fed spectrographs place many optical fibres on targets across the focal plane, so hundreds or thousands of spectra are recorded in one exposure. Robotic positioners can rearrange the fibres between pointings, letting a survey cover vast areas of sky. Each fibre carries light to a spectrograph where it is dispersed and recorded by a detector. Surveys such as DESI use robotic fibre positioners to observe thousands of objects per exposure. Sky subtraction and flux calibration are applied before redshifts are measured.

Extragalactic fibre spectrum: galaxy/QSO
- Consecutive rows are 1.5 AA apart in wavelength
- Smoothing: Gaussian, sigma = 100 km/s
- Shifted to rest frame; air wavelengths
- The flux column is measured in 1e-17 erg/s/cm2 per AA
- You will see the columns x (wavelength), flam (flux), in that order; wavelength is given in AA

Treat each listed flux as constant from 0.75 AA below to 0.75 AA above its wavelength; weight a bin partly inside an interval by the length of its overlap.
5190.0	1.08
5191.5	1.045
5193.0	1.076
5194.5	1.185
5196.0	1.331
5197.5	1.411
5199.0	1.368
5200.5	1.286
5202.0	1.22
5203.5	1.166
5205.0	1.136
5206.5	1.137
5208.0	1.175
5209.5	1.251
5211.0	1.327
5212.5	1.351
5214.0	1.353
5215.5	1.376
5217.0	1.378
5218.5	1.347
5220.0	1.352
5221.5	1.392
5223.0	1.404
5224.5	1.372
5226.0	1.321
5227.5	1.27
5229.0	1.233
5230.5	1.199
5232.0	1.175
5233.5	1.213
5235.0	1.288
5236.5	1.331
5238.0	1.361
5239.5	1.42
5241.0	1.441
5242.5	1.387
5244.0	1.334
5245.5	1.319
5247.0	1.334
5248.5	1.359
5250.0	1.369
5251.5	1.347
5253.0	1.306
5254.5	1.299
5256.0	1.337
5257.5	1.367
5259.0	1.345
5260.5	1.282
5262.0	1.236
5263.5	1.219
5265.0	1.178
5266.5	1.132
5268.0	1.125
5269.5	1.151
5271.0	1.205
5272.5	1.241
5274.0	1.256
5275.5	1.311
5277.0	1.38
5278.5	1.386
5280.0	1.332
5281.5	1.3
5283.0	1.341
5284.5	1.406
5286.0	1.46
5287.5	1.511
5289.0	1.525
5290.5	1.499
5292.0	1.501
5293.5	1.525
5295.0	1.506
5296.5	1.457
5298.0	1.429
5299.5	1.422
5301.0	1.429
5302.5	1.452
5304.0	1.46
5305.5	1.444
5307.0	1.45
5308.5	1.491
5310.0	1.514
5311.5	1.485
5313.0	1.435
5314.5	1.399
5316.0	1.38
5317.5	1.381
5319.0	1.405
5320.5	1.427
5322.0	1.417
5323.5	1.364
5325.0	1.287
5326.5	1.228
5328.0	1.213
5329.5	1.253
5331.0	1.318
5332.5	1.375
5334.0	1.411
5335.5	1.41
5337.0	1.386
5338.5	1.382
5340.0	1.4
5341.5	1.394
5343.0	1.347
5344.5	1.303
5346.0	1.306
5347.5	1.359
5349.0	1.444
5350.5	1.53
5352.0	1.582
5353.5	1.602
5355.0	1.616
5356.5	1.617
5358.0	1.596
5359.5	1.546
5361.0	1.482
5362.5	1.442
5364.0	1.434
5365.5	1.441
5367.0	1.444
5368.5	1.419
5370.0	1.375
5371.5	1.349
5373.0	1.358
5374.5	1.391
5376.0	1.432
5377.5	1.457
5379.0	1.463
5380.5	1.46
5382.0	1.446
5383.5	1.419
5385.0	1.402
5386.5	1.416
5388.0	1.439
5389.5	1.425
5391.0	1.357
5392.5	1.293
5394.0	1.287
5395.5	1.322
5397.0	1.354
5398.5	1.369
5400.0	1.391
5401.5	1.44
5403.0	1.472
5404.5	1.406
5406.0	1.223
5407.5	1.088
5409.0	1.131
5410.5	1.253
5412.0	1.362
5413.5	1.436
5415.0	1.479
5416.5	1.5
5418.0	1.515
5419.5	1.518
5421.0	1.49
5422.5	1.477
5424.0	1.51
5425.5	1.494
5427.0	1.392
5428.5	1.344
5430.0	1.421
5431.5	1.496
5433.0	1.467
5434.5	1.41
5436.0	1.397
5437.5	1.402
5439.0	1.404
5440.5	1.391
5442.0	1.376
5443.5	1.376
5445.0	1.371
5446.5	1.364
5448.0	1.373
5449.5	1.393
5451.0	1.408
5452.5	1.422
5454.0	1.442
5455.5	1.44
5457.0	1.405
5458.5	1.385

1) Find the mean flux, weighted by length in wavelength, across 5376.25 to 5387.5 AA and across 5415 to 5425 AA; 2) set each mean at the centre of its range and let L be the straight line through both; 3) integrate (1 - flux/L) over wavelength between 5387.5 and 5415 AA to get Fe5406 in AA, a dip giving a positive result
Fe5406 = 2.4 AA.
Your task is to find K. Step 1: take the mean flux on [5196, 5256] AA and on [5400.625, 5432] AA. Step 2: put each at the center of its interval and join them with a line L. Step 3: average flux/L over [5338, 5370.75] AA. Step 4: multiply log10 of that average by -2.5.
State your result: -0.07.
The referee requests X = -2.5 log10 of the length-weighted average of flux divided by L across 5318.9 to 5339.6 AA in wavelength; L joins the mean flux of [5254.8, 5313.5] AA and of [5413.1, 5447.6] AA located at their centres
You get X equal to 0.03 mag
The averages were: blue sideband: 1.37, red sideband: 1.44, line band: 1.35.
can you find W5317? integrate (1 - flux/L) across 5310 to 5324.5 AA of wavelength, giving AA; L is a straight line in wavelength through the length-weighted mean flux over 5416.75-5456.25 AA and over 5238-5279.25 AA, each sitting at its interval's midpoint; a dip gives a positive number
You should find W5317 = -0.8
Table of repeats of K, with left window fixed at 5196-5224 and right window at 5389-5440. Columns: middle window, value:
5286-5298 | -0.12 mag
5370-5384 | -0.03 mag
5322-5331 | 0.06 mag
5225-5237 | 0.05 mag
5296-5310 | -0.08 mag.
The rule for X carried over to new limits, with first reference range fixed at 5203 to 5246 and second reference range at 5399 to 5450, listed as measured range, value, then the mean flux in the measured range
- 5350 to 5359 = -0.166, 1.59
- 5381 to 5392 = -0.025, 1.41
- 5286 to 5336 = -0.058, 1.42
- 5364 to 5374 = -0.022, 1.4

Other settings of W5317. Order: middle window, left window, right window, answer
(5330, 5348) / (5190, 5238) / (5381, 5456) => -0.22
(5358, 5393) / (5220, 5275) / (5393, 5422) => -1.83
